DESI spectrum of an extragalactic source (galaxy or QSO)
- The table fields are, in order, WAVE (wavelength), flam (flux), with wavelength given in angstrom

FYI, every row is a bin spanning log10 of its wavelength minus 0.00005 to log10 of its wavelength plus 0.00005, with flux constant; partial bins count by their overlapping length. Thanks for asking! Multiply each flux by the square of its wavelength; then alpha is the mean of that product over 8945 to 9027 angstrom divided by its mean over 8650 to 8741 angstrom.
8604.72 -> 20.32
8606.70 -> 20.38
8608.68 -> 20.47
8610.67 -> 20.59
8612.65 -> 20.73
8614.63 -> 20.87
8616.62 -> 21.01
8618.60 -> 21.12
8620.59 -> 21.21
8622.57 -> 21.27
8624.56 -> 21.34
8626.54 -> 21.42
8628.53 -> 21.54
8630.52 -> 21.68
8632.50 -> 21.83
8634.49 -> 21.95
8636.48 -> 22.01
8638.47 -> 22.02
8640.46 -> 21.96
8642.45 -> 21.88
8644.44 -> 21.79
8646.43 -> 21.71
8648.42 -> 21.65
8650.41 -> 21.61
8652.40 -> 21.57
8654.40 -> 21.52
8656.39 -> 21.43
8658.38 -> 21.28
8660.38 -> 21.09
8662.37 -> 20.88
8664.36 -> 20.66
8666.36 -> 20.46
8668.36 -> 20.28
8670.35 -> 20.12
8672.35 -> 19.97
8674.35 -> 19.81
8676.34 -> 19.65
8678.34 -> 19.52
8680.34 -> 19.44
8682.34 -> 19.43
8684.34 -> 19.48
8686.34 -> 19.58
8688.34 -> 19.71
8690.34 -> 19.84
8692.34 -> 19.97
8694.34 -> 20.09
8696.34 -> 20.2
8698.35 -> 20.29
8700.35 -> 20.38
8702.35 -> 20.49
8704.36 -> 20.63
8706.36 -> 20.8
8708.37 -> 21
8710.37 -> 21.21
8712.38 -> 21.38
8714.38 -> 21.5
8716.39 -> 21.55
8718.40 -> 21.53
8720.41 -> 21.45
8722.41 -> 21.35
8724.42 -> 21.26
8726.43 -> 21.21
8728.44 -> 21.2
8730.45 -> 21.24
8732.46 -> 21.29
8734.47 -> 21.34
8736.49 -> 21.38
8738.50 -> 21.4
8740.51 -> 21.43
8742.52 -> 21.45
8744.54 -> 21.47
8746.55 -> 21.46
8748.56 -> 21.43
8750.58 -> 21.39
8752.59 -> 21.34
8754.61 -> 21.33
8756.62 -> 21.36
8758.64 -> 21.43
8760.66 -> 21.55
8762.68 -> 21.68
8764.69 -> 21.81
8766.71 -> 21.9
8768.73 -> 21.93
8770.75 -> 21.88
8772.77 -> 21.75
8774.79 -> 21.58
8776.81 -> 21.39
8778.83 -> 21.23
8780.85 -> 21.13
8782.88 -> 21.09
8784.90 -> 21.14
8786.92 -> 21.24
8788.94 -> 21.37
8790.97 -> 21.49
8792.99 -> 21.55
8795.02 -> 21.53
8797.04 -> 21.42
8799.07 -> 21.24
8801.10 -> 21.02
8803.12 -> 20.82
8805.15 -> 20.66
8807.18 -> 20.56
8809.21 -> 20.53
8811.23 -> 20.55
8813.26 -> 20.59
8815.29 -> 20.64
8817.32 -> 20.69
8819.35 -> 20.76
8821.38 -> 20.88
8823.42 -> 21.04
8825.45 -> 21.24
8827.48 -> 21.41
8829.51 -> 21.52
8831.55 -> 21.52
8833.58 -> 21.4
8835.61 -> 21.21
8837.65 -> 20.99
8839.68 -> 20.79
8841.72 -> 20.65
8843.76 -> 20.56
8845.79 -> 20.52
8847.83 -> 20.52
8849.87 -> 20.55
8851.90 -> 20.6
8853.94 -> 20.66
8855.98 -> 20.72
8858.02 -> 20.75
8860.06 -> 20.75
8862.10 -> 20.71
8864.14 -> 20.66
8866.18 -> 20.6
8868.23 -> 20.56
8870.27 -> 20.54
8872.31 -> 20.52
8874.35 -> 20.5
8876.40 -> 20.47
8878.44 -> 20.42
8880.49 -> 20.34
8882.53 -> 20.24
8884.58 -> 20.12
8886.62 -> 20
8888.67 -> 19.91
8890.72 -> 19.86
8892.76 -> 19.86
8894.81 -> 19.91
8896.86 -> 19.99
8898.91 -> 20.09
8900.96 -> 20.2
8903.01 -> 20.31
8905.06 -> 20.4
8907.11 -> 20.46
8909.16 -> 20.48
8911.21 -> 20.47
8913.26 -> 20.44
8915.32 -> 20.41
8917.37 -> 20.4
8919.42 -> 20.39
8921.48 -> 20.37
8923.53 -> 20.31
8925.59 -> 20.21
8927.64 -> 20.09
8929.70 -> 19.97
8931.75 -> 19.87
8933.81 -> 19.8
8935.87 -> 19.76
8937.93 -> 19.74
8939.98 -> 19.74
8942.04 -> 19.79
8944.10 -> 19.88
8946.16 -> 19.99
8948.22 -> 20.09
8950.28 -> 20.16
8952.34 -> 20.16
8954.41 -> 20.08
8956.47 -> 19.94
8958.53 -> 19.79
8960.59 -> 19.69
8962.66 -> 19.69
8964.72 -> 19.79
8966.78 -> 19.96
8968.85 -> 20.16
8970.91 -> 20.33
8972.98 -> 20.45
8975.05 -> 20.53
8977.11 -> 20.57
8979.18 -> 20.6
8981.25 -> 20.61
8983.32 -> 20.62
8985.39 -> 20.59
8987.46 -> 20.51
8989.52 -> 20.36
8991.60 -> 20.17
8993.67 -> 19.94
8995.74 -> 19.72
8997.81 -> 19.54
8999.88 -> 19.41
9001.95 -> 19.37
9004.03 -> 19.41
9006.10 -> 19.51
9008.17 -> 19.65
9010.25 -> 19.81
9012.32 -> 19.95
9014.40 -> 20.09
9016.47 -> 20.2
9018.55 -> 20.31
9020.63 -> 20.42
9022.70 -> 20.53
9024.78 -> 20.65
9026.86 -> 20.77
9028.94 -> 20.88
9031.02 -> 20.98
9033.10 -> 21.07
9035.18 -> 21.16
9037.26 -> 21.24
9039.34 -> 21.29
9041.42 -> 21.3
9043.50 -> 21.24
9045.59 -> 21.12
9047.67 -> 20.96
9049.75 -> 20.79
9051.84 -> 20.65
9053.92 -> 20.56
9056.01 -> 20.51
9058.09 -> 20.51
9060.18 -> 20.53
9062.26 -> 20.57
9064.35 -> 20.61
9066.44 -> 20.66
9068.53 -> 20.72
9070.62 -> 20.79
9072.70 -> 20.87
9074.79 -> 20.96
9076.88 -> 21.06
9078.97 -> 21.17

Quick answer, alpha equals 1.04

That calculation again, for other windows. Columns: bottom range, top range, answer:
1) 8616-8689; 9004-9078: 1.08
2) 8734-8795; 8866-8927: 0.97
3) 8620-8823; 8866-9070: 1.02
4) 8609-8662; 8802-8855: 1.02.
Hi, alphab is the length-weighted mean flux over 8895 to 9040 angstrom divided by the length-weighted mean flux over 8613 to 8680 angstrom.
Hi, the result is 1.0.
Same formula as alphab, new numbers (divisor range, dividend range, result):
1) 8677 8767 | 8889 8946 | 0.96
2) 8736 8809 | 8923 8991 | 0.94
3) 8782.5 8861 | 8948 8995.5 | 0.96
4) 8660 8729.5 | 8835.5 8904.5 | 1.00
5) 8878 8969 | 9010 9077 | 1.03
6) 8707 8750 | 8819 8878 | 0.97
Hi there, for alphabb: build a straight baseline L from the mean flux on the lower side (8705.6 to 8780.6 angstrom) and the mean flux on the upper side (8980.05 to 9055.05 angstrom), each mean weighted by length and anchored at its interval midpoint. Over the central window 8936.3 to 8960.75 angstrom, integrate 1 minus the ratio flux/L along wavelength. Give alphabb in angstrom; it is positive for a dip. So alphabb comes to 0.9 angstrom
